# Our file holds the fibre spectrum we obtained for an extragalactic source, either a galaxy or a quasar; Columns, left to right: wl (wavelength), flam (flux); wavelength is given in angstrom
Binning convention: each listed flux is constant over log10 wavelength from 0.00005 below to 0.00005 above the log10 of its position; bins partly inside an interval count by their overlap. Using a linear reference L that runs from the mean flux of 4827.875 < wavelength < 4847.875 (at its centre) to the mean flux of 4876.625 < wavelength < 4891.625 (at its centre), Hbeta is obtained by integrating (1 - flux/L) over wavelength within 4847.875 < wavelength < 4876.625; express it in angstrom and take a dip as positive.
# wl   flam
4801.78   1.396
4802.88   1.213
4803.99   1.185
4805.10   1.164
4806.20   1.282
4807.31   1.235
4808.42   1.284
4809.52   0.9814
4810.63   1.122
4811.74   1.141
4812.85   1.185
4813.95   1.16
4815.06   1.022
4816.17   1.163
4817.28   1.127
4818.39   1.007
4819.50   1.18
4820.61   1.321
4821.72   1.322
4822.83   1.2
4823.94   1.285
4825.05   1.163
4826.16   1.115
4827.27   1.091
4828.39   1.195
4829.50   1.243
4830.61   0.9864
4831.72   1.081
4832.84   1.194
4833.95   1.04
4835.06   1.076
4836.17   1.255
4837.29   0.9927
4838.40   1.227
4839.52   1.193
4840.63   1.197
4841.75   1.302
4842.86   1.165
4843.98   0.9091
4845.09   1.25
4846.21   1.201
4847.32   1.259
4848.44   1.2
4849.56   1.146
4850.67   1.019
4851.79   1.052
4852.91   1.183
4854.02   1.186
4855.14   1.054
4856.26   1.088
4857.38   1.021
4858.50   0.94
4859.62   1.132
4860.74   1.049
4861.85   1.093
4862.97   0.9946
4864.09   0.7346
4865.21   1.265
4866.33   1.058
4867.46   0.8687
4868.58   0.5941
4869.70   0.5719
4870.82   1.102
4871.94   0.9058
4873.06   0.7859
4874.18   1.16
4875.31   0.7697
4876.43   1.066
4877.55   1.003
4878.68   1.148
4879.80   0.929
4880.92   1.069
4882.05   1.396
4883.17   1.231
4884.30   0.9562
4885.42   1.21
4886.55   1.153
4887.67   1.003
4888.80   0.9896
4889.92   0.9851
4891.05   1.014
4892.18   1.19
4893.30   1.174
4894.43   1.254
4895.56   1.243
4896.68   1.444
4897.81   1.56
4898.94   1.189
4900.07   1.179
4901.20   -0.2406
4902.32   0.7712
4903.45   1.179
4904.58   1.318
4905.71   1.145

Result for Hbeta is 3.0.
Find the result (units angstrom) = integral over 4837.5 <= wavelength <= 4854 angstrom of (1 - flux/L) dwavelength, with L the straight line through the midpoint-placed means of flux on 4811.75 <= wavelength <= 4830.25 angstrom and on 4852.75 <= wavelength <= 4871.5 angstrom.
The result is -1.53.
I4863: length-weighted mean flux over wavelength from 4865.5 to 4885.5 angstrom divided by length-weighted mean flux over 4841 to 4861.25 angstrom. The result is 0.9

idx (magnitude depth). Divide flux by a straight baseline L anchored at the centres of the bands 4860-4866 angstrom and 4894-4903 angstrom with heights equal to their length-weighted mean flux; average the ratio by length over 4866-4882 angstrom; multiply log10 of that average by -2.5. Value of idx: 0.104 mag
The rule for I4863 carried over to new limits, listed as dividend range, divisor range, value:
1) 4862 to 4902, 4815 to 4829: 0.87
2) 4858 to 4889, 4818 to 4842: 0.86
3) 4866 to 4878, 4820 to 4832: 0.76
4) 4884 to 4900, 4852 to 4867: 1.11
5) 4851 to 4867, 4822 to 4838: 0.93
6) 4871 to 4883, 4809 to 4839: 0.90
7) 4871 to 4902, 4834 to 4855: 0.92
